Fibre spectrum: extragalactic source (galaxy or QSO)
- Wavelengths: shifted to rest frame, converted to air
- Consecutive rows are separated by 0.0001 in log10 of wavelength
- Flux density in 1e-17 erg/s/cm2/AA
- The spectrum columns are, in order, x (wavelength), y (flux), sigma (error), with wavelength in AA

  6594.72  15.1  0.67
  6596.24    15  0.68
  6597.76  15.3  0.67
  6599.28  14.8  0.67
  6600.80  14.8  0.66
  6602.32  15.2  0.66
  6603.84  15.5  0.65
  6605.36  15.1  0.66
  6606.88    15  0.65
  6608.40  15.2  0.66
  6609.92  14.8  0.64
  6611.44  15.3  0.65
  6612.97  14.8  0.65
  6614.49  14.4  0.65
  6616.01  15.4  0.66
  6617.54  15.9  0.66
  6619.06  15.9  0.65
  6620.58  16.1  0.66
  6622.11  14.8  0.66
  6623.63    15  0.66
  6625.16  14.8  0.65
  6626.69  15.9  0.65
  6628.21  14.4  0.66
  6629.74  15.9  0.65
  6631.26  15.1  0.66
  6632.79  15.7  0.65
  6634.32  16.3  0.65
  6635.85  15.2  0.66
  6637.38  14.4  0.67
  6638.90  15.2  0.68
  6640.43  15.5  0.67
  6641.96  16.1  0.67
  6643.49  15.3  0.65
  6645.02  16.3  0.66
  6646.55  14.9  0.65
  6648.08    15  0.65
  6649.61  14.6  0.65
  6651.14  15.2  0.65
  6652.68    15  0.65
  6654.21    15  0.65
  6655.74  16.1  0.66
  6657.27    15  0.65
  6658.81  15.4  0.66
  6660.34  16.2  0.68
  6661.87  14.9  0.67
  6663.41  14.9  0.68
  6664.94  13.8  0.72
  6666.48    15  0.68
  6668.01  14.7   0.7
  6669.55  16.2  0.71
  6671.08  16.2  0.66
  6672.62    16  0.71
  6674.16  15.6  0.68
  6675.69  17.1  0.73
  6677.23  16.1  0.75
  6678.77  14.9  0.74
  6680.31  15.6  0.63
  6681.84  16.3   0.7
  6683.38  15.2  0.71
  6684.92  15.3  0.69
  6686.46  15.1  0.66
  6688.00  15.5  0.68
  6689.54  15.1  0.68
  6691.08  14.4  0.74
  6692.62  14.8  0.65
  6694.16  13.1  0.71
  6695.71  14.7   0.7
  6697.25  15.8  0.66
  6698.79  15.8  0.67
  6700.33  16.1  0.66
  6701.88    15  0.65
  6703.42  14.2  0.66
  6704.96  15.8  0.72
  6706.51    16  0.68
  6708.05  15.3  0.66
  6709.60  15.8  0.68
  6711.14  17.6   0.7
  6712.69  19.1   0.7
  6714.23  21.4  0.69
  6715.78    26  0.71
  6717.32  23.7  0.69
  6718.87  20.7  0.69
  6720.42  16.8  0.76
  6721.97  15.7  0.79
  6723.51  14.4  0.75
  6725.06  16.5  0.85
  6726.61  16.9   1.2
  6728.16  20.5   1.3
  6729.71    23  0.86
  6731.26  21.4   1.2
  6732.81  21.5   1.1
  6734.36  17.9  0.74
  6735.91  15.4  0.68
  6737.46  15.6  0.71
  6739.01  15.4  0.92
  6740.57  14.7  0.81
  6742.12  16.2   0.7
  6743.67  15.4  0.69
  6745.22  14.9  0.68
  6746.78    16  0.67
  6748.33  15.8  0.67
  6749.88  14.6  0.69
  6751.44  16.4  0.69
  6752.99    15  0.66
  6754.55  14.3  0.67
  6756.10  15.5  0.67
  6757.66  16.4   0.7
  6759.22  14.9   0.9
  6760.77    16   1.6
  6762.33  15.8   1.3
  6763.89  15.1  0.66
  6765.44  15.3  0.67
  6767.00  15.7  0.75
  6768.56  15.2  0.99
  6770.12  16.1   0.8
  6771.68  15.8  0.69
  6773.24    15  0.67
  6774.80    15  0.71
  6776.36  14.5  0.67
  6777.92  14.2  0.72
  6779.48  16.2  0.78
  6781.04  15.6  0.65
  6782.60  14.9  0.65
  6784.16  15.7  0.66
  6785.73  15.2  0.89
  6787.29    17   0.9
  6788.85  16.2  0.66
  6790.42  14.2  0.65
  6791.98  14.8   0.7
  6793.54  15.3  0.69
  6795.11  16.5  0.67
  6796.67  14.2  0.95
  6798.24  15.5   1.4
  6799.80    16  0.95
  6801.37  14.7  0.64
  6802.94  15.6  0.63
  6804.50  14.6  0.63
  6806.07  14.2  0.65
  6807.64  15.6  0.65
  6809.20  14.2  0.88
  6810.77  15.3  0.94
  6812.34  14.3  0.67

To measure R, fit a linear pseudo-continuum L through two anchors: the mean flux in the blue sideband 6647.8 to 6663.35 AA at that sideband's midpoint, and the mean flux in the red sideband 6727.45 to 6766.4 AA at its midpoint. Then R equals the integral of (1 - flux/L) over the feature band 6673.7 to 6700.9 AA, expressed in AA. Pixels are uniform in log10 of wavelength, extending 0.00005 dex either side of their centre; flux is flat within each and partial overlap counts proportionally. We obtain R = 0.5 AA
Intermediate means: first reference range 15.2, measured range 15.4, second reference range 16.5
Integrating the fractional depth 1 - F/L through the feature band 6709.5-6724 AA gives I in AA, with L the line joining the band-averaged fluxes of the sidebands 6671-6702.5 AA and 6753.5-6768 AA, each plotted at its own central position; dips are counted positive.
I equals -3.7 AA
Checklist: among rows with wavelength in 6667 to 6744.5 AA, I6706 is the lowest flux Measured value 13.1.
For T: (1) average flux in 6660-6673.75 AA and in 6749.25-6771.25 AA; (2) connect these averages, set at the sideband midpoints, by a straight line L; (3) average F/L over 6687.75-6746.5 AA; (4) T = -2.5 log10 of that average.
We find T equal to -0.11 mag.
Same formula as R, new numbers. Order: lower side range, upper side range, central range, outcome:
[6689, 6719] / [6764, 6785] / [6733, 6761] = 0.47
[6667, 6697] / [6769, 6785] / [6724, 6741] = -3.05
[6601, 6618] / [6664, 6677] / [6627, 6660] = 0.11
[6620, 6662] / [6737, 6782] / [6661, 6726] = -3.74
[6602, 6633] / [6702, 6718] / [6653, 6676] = 1.89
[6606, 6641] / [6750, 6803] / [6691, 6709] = 0.25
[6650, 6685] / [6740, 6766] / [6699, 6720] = -3.63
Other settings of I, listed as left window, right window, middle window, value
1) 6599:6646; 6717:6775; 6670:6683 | -0.09 AA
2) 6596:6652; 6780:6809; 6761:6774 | -0.19 AA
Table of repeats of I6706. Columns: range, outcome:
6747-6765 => 14.3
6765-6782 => 14.2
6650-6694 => 13.8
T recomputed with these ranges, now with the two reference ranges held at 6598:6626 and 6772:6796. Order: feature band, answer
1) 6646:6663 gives 0.000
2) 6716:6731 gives -0.239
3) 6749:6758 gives 0.000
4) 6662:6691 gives -0.015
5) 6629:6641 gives -0.016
